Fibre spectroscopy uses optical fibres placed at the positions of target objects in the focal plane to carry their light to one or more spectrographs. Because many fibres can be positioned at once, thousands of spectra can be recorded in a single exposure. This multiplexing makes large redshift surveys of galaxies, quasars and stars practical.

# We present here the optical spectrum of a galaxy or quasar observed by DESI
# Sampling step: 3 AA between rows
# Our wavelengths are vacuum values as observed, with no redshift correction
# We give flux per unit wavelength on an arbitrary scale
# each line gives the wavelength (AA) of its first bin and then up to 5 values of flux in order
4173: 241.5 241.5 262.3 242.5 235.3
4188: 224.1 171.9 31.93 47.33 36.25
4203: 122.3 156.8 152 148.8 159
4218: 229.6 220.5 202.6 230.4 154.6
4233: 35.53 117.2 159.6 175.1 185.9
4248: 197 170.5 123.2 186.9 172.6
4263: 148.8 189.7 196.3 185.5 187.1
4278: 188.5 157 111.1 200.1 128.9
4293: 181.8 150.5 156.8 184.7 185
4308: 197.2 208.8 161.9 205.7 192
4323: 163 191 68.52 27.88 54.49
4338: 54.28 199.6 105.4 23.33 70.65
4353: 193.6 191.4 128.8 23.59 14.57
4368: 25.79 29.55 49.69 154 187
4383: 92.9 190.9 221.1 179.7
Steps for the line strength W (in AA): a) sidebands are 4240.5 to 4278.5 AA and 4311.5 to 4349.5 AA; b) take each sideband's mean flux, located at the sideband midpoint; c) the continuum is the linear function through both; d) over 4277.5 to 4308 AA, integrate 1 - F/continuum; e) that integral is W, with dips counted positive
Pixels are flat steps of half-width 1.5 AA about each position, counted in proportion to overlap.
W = -3.0 AA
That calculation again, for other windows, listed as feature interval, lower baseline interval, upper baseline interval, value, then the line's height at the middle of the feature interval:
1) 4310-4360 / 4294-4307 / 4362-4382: -3.5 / 124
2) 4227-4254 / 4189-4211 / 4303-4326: -3.4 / 135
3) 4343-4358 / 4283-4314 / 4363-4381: -2.9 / 101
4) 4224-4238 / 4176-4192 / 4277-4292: 3.9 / 196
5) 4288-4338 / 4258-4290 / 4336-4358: -2.2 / 143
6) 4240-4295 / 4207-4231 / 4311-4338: -3.1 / 162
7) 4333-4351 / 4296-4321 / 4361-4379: 4.7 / 113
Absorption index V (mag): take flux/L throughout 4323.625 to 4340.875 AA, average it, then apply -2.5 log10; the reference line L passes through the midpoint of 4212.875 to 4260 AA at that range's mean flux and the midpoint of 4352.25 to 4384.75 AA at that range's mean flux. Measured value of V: 0.26 mag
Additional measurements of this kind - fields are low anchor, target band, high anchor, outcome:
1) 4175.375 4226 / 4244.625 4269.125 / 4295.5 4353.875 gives -0.12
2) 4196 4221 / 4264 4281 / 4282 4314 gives -0.15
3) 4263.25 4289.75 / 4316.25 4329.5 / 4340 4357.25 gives -0.17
